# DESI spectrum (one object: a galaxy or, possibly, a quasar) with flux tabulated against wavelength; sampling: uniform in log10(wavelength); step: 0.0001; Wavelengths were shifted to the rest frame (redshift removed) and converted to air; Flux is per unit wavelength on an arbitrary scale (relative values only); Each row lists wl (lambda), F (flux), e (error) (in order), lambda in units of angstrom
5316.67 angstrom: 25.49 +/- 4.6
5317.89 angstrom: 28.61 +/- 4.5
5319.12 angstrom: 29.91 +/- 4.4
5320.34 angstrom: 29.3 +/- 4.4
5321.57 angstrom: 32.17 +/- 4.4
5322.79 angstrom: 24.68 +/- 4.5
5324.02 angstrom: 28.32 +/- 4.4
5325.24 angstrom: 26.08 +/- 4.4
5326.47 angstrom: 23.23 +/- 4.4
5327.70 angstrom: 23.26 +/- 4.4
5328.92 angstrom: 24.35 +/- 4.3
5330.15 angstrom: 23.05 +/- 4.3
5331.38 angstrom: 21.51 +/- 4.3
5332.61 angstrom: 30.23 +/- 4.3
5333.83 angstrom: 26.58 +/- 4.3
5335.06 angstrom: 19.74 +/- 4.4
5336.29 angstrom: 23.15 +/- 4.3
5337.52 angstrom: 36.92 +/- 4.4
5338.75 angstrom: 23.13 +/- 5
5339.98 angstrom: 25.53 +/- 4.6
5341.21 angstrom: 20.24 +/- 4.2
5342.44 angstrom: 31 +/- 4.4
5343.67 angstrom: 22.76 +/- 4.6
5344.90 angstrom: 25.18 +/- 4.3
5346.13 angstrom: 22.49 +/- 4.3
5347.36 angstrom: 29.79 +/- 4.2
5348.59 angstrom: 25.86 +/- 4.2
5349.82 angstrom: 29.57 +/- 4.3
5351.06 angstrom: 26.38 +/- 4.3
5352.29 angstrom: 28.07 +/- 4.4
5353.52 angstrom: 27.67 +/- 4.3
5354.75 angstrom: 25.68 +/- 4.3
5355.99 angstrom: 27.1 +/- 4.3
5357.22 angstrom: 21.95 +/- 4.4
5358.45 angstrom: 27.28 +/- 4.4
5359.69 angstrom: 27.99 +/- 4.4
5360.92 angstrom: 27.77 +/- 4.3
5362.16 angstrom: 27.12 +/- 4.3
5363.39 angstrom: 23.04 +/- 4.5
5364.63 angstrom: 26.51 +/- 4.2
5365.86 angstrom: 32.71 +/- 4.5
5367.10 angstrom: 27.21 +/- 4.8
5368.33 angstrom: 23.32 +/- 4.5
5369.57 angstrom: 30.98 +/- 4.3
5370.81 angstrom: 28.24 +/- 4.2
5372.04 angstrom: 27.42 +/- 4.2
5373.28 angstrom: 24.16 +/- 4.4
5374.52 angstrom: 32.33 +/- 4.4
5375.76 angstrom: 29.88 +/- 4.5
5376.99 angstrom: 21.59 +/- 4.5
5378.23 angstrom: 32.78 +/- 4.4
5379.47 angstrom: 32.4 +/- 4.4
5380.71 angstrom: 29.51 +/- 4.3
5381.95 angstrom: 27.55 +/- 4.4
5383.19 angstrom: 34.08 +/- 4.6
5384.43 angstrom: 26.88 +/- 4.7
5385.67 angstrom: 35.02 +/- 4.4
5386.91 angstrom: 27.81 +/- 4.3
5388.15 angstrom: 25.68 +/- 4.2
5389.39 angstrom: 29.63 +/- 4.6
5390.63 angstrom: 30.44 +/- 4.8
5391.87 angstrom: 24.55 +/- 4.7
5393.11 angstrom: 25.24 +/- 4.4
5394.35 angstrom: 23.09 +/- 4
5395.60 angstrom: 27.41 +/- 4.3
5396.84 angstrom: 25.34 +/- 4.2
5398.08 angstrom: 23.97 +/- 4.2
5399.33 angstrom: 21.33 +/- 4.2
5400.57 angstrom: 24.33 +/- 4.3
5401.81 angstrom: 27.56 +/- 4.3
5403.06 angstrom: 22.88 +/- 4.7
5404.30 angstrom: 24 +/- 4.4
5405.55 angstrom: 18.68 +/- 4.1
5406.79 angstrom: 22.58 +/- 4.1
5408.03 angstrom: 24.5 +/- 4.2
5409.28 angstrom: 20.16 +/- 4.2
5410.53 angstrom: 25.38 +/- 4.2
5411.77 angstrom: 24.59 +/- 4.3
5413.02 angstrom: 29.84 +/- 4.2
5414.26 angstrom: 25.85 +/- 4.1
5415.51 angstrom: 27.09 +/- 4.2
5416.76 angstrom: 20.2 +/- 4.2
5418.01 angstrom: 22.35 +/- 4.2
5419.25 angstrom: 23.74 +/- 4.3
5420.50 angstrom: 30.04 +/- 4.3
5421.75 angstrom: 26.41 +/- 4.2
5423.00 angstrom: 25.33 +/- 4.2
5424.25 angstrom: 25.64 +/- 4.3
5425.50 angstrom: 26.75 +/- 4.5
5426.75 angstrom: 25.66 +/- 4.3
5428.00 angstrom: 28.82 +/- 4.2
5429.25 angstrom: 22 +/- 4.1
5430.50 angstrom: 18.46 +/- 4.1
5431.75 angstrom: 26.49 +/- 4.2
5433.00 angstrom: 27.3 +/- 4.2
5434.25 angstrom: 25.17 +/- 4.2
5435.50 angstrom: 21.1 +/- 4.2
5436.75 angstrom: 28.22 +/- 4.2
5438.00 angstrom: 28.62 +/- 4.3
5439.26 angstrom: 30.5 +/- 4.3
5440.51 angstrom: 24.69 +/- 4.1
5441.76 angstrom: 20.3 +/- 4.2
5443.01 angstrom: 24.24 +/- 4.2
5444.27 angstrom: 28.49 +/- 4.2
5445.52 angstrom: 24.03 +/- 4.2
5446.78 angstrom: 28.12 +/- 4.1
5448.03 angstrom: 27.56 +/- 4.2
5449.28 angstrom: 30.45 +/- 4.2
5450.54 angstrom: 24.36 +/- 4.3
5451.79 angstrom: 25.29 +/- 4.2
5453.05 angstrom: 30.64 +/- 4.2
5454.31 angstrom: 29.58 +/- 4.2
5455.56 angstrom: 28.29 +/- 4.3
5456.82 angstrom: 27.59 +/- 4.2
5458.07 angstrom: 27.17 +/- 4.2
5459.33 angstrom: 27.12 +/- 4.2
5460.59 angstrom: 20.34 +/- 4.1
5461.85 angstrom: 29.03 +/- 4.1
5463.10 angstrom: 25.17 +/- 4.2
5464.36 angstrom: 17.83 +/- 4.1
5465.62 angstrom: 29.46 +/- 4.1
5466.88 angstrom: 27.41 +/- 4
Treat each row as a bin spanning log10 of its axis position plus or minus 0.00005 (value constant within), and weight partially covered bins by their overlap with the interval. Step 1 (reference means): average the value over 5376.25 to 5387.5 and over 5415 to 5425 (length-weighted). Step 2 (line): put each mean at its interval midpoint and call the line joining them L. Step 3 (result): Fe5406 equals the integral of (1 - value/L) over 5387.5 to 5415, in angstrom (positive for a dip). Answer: 2.5 angstrom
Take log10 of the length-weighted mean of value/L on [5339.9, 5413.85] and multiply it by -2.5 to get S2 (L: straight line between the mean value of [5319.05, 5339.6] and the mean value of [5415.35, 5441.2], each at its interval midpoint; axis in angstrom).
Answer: -0.03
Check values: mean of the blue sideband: 26.1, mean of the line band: 26.6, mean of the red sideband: 25.4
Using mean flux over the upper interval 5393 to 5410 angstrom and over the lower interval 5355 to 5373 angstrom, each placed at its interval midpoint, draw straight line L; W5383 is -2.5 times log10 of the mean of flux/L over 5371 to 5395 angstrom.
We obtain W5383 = -0.128 mag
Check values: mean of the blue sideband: 27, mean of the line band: 28.4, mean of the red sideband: 23.6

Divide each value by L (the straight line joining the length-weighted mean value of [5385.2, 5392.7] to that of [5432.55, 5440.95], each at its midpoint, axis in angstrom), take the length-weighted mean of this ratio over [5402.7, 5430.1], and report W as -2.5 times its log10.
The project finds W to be 0.12 mag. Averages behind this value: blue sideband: 28.7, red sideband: 26.5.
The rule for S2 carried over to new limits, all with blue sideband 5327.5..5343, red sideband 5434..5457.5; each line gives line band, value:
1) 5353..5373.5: -0.05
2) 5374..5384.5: -0.15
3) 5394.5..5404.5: 0.07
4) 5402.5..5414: 0.11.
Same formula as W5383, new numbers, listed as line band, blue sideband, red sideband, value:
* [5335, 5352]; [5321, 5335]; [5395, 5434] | -0.03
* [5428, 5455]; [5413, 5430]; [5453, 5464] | 0.01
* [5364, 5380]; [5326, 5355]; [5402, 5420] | -0.15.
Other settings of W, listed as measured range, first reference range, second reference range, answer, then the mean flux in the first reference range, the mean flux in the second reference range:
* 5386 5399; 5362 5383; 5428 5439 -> 0.03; 28.2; 25.1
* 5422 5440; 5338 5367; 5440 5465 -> 0.02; 26.4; 26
